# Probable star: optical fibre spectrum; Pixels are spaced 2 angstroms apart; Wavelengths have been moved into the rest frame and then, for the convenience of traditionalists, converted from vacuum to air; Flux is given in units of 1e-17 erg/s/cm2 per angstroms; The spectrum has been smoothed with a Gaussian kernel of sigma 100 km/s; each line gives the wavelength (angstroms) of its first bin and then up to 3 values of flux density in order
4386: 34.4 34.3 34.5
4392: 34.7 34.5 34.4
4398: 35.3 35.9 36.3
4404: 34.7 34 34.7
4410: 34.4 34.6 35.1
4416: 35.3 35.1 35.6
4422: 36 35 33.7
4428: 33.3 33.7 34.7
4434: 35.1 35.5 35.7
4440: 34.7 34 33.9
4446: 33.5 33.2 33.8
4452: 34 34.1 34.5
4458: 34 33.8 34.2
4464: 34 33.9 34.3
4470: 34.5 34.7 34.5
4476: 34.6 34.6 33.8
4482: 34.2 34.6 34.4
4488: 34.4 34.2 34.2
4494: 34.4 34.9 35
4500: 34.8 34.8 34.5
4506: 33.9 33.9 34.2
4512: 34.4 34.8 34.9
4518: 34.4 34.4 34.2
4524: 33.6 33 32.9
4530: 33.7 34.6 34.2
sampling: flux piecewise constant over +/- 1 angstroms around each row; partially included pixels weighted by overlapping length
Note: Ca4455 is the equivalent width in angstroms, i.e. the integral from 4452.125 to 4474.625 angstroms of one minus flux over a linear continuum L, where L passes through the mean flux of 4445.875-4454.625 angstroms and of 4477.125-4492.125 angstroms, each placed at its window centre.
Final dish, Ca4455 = -0.18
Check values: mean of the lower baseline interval 33.7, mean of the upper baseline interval 34.3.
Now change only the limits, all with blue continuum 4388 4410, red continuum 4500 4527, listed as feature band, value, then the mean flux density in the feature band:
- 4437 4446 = 0.0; 34.5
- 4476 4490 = 0.0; 34.3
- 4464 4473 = 0.0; 34.3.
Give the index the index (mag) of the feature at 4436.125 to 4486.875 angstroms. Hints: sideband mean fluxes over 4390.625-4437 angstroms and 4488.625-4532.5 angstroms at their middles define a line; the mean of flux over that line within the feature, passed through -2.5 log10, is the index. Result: 0.010 mag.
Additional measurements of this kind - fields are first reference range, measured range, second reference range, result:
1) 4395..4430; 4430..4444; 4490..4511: 0.00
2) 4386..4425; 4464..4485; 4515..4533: 0.00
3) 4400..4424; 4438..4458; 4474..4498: 0.02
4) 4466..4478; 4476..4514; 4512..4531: 0.00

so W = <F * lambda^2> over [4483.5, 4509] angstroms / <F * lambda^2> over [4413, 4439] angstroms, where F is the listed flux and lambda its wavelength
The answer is 1.0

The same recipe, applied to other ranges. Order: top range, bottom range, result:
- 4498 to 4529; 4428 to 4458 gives 1.03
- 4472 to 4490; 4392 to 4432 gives 1.02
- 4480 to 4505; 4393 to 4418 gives 1.03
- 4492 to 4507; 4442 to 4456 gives 1.05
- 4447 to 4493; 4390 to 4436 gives 1.01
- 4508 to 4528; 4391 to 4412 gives 1.03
